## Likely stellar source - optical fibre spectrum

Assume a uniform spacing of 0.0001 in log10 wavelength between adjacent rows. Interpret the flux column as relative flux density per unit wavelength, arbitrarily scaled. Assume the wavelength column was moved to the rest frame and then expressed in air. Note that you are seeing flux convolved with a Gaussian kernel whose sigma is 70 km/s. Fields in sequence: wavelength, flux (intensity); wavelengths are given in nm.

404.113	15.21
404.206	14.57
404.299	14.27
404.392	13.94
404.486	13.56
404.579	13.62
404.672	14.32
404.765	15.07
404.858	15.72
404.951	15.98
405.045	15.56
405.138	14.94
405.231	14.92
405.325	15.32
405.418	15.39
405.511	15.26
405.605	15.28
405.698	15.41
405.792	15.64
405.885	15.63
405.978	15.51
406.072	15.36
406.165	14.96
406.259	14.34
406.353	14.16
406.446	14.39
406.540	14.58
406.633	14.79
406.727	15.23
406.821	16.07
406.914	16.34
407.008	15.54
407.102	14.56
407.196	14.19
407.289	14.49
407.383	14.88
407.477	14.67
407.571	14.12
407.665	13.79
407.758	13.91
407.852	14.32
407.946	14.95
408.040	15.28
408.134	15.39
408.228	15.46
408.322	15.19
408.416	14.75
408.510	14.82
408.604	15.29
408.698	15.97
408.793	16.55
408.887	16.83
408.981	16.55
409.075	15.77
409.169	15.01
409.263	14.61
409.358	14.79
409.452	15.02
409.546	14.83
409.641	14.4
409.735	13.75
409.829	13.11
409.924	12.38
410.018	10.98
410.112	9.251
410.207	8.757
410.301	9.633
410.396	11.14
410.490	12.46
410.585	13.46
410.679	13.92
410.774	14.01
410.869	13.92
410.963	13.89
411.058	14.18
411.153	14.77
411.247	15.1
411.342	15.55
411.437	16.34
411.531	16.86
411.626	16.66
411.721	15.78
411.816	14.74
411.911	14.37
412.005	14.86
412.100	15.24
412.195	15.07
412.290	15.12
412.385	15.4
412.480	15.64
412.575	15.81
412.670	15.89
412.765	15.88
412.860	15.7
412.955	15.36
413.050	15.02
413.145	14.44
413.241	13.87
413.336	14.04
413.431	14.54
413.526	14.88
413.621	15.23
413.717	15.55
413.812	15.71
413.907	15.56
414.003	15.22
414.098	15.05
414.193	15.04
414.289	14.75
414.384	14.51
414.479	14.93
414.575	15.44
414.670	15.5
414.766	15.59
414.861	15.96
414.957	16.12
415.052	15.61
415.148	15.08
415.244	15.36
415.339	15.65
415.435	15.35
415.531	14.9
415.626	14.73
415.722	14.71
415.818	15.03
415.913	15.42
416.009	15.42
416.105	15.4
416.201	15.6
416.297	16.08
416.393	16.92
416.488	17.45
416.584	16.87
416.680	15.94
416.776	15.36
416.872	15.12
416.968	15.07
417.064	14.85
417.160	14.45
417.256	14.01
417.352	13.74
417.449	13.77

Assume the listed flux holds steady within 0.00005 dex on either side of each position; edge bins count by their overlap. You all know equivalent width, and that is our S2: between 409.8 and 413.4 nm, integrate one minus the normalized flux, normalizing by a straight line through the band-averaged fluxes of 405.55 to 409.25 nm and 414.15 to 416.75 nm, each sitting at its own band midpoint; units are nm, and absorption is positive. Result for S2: 0.27 nm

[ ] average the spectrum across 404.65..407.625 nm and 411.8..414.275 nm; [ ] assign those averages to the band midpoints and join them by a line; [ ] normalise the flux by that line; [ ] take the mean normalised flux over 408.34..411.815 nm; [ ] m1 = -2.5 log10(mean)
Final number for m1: 0.07 mag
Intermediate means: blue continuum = 15.1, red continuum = 15.1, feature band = 14.2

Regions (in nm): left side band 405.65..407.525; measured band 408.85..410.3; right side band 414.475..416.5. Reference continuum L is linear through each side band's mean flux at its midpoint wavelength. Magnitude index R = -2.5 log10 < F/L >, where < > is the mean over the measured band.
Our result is 0.12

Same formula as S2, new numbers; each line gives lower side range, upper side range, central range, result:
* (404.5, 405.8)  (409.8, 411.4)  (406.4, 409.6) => -0.28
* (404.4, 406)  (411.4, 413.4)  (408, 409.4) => -0.03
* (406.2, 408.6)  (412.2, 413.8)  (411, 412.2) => -0.02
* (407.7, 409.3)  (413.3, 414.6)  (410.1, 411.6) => 0.17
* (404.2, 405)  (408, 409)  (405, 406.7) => -0.02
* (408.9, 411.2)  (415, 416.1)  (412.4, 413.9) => -0.08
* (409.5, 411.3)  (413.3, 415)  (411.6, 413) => -0.14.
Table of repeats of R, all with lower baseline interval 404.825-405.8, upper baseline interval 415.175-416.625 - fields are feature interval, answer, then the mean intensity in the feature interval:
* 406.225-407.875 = 0.052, 14.7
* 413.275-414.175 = 0.037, 15.1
